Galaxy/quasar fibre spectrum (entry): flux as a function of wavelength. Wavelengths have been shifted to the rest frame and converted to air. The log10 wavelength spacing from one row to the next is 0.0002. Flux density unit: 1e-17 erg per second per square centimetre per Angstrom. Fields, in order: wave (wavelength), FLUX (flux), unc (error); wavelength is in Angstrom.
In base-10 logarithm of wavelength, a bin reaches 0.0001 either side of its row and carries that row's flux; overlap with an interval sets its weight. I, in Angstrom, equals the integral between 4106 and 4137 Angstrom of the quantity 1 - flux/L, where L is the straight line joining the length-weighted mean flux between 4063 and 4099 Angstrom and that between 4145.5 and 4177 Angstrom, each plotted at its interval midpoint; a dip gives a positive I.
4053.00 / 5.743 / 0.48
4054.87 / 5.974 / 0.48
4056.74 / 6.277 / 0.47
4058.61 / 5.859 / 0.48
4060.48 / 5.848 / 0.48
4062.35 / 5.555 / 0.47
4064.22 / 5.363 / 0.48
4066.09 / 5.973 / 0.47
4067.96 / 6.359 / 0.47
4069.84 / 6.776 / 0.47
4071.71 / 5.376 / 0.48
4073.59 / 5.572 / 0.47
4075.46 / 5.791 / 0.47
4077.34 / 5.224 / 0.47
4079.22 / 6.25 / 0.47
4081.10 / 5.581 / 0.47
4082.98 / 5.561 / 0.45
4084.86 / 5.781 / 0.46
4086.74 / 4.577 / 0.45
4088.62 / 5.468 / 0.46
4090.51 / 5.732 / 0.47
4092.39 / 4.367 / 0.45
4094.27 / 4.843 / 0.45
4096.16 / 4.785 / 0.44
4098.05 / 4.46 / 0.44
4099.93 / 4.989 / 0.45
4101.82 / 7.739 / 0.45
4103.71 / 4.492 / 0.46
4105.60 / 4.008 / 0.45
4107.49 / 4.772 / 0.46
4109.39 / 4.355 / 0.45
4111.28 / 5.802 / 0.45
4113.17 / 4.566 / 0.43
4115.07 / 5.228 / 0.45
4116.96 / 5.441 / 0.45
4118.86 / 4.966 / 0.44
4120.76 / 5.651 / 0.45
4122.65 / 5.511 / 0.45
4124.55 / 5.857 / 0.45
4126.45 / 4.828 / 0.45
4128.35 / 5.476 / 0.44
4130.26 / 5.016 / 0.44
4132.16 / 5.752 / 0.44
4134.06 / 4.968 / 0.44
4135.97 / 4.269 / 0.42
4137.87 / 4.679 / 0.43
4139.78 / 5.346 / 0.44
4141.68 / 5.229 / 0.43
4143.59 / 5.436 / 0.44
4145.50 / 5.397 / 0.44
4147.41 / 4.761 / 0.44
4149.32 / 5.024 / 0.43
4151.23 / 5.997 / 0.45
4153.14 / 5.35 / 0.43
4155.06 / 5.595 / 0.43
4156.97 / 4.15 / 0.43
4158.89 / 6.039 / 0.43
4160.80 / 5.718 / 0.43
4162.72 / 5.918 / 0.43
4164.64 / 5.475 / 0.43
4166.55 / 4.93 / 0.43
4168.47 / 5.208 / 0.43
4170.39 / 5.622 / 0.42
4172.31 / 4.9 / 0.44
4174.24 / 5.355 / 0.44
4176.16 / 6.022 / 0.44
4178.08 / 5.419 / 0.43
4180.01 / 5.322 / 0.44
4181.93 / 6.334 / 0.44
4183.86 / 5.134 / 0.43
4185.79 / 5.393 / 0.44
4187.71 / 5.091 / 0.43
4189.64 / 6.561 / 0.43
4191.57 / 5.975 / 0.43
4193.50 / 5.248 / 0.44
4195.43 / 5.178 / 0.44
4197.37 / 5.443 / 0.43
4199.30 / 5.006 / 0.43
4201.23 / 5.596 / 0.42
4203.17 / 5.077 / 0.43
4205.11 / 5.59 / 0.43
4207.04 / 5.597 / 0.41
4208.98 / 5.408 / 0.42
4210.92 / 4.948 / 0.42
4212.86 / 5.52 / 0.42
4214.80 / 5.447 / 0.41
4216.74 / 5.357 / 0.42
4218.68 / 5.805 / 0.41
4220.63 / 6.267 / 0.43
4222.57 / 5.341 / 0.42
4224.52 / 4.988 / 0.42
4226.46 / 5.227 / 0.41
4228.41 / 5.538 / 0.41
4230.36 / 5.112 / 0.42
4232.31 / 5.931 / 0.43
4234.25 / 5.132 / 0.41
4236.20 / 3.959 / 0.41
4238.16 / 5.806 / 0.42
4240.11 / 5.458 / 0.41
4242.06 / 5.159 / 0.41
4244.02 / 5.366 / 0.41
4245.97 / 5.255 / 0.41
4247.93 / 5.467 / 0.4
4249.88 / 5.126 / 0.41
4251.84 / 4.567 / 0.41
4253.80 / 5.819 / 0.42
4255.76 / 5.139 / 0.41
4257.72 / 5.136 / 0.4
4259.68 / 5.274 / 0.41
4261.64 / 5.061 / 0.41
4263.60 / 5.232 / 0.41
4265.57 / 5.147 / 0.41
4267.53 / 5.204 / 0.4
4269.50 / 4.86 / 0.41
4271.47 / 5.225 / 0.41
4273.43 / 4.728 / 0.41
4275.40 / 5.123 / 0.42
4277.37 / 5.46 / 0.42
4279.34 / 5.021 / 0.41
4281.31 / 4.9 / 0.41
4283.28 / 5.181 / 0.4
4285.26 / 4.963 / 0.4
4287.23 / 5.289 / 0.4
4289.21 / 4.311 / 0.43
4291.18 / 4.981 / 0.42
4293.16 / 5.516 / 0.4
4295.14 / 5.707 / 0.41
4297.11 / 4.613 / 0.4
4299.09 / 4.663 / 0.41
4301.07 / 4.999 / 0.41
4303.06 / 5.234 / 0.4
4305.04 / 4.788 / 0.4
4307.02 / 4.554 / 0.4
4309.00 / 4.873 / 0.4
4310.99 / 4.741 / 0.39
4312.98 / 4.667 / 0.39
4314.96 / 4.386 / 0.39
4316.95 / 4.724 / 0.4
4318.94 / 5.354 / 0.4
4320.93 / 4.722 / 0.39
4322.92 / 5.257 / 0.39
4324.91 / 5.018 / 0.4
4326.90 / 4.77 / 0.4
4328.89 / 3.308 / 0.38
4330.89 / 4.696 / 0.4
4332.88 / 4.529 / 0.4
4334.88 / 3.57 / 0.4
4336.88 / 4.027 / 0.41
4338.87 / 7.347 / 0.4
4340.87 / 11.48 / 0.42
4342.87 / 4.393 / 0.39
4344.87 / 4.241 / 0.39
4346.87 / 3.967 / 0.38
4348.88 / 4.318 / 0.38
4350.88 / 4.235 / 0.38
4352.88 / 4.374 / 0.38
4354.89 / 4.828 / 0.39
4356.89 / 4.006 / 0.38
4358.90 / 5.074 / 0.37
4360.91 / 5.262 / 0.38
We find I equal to 1.7 Angstrom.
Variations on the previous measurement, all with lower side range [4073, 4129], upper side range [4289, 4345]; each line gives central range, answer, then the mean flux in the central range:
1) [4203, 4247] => -2.0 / 5.36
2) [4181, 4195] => -1.3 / 5.66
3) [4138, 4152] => -0.2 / 5.27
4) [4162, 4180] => -0.8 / 5.42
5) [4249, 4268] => -0.3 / 5.17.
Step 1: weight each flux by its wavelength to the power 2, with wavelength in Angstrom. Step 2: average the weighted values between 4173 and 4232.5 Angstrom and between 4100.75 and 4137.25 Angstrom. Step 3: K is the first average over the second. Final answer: 1.10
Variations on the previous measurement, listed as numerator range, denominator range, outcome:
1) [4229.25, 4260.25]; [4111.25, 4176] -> 1.04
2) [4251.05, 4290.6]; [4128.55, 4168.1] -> 1.02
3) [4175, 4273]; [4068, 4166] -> 1.06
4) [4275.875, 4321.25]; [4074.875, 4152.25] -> 1.04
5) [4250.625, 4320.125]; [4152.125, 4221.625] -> 0.96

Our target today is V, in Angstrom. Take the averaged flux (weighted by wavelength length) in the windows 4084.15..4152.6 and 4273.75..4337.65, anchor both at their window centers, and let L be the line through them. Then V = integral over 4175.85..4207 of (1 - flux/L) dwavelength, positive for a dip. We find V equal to -3.1 Angstrom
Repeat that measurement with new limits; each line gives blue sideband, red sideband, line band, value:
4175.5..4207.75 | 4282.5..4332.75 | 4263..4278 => -0.1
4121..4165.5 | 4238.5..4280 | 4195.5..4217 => -0.5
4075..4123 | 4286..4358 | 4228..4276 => -1.8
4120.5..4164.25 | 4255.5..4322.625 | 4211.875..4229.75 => -1.2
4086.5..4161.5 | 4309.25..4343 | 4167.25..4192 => -1.9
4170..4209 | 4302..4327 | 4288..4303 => -0.1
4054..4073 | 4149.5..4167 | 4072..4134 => 5.1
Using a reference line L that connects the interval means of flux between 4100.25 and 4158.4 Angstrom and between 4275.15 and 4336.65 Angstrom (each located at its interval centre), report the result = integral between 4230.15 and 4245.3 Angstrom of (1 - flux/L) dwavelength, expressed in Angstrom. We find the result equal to -0.86 Angstrom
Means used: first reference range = 5.19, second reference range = 4.82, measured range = 5.25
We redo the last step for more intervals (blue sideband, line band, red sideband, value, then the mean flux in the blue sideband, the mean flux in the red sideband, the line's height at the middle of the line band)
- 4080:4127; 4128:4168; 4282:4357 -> -1.03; 5.18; 4.92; 5.13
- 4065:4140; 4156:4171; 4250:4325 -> -0.49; 5.3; 5.01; 5.21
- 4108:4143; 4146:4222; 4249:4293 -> -4.80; 5.16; 5.09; 5.13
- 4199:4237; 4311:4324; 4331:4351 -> 1.01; 5.35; 5.23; 5.25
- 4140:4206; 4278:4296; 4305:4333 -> -0.91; 5.43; 4.7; 4.86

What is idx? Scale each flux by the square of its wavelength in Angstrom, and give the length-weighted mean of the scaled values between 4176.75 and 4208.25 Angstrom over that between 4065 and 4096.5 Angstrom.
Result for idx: 1.05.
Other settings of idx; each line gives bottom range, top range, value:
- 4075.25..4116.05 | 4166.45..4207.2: 1.10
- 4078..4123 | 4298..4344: 1.08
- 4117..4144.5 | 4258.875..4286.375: 1.05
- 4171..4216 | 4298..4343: 0.98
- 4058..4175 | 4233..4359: 1.02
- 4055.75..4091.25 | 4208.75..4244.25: 1.01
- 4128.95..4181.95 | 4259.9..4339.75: 0.99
